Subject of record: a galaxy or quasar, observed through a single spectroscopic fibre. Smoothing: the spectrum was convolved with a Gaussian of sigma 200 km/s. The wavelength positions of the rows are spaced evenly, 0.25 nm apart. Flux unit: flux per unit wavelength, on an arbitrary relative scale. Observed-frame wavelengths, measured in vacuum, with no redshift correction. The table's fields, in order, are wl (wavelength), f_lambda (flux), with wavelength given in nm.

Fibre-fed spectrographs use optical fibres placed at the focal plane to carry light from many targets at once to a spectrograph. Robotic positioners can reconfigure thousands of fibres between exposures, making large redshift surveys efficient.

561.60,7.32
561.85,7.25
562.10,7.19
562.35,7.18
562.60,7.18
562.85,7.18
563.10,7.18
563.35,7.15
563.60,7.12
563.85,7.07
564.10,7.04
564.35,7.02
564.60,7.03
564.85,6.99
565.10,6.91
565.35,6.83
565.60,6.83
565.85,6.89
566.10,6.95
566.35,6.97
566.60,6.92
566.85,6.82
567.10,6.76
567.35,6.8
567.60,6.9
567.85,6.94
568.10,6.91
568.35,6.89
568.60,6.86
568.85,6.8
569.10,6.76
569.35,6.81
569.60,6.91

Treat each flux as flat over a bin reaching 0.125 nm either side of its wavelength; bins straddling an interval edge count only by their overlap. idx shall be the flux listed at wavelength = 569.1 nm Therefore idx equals 6.76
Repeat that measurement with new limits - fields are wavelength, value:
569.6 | 6.91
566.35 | 6.97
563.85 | 7.07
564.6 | 7.03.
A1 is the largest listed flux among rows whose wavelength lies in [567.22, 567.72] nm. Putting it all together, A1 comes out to 6.9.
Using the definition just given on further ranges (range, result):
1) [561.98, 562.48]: 7.19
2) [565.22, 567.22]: 6.97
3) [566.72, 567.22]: 6.82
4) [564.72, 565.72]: 6.99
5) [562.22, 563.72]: 7.18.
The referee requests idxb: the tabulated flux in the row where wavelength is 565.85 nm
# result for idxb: 6.89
